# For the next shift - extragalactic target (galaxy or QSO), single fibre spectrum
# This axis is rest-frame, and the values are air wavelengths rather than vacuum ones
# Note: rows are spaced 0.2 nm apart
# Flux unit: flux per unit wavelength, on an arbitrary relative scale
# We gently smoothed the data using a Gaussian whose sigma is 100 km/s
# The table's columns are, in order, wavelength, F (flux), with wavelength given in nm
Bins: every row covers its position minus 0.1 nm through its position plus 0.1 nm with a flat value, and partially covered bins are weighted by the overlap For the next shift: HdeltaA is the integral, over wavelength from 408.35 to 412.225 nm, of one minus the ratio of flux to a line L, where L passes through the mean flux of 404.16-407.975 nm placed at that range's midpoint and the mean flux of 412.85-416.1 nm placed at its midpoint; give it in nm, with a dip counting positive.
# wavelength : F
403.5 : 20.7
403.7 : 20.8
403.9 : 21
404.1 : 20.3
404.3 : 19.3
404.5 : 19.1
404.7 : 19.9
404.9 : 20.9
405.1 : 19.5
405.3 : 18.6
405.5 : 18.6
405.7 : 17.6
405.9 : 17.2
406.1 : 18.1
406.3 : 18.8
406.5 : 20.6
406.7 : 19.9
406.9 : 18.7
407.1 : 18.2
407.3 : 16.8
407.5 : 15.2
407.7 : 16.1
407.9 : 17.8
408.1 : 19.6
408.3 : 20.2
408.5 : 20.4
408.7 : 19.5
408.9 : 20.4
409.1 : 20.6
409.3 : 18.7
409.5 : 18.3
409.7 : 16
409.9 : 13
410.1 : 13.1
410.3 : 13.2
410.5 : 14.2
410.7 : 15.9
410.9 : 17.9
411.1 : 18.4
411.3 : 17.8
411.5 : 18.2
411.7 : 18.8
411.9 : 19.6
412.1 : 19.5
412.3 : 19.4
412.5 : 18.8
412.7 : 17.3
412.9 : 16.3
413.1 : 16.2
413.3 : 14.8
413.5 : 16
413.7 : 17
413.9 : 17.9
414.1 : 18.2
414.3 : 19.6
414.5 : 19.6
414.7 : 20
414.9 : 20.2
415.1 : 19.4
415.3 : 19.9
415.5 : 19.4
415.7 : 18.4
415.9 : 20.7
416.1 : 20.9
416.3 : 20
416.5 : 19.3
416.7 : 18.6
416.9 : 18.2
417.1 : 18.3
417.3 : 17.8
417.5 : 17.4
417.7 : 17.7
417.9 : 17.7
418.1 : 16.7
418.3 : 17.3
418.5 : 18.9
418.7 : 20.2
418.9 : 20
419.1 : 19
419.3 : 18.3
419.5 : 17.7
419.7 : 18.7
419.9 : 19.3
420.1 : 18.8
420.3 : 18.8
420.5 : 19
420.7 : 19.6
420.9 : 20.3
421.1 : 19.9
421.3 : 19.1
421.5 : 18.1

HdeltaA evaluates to 0.184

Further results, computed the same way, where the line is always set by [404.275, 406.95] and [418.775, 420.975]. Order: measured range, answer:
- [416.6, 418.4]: 0.12 nm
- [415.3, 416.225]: -0.04 nm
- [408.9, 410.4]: 0.21 nm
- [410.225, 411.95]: 0.18 nm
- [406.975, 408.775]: 0.08 nm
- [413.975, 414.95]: -0.02 nm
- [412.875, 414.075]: 0.16 nm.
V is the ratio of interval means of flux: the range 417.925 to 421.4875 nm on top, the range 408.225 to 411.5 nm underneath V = 1.09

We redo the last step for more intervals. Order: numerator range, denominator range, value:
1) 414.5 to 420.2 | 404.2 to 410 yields 1.02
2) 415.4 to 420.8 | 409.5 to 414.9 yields 1.09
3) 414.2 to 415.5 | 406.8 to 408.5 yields 1.10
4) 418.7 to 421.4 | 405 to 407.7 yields 1.05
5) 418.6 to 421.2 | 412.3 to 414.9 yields 1.08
